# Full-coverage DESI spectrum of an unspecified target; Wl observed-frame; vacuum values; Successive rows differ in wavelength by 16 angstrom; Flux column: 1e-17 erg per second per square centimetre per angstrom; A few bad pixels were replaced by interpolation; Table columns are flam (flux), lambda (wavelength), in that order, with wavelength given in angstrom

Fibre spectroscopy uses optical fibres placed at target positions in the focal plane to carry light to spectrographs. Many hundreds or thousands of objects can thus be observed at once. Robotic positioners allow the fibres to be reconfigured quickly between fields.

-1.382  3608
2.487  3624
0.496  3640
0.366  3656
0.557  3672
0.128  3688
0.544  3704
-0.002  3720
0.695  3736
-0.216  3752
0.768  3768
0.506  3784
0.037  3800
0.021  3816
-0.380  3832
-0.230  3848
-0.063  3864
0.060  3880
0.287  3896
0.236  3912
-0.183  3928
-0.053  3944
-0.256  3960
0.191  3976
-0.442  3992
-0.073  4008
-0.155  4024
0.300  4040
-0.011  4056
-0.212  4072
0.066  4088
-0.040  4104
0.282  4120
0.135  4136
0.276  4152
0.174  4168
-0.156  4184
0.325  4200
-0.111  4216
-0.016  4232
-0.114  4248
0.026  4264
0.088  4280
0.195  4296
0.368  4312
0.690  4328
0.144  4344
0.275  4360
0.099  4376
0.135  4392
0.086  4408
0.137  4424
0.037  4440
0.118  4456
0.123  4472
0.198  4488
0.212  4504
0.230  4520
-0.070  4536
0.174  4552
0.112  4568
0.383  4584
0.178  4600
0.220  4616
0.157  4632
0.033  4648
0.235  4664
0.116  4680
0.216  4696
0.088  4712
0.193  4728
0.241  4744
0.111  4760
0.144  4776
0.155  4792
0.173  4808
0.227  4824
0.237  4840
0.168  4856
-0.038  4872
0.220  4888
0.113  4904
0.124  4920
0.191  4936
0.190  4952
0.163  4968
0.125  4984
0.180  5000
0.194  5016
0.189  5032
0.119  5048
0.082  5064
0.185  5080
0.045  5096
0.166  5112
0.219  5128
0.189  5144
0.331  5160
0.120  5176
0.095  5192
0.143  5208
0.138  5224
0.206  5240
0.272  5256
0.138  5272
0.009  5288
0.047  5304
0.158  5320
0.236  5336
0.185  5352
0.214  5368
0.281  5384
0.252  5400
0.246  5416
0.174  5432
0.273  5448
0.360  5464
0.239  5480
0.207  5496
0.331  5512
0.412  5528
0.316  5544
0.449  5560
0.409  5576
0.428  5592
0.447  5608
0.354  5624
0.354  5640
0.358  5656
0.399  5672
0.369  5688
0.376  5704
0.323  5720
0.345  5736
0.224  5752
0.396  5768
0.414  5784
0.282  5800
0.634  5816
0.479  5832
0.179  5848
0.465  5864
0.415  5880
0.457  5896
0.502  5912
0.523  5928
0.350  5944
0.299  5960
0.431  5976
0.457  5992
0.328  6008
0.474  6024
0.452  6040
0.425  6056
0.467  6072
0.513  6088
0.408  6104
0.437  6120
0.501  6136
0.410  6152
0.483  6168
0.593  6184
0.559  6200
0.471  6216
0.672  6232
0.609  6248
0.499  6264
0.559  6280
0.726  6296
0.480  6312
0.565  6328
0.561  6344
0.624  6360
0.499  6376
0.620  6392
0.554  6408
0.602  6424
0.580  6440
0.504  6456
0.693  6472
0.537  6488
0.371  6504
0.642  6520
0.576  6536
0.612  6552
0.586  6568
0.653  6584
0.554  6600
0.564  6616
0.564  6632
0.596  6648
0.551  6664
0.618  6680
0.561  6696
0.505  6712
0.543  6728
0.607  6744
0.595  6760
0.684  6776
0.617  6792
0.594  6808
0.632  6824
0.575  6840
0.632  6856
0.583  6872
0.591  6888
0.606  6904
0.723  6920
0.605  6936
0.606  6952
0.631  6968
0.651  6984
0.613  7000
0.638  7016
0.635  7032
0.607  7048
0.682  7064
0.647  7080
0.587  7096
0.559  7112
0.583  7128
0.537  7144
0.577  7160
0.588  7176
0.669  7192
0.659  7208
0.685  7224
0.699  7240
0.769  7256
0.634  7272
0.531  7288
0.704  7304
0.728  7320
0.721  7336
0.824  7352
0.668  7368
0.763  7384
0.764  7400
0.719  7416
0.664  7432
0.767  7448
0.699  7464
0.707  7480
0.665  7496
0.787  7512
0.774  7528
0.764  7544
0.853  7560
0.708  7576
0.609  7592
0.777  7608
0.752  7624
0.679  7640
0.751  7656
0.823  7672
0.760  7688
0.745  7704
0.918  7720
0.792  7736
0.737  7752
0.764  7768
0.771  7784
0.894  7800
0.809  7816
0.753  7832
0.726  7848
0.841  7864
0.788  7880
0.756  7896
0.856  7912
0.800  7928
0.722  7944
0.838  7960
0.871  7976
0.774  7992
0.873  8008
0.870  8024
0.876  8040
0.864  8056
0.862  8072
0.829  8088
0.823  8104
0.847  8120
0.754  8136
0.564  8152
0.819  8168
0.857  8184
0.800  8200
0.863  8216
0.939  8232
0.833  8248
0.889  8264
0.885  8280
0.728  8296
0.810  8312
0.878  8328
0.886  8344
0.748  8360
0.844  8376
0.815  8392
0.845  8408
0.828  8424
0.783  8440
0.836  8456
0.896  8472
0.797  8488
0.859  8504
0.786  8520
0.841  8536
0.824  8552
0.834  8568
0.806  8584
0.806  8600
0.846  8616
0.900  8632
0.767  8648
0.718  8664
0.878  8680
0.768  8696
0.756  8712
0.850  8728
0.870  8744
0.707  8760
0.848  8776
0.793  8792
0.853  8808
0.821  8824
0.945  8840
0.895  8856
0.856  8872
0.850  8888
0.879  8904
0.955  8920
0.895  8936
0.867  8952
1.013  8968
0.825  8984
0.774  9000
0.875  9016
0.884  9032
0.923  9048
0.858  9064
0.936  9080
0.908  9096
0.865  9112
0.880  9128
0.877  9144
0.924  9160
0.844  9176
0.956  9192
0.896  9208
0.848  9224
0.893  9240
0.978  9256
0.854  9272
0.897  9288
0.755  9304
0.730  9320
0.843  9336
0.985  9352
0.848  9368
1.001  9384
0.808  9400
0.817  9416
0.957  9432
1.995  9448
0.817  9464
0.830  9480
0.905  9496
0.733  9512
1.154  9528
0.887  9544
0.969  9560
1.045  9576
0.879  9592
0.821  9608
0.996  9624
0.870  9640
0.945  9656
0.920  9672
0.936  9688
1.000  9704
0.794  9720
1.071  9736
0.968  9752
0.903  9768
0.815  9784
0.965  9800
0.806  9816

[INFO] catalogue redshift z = 0.38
